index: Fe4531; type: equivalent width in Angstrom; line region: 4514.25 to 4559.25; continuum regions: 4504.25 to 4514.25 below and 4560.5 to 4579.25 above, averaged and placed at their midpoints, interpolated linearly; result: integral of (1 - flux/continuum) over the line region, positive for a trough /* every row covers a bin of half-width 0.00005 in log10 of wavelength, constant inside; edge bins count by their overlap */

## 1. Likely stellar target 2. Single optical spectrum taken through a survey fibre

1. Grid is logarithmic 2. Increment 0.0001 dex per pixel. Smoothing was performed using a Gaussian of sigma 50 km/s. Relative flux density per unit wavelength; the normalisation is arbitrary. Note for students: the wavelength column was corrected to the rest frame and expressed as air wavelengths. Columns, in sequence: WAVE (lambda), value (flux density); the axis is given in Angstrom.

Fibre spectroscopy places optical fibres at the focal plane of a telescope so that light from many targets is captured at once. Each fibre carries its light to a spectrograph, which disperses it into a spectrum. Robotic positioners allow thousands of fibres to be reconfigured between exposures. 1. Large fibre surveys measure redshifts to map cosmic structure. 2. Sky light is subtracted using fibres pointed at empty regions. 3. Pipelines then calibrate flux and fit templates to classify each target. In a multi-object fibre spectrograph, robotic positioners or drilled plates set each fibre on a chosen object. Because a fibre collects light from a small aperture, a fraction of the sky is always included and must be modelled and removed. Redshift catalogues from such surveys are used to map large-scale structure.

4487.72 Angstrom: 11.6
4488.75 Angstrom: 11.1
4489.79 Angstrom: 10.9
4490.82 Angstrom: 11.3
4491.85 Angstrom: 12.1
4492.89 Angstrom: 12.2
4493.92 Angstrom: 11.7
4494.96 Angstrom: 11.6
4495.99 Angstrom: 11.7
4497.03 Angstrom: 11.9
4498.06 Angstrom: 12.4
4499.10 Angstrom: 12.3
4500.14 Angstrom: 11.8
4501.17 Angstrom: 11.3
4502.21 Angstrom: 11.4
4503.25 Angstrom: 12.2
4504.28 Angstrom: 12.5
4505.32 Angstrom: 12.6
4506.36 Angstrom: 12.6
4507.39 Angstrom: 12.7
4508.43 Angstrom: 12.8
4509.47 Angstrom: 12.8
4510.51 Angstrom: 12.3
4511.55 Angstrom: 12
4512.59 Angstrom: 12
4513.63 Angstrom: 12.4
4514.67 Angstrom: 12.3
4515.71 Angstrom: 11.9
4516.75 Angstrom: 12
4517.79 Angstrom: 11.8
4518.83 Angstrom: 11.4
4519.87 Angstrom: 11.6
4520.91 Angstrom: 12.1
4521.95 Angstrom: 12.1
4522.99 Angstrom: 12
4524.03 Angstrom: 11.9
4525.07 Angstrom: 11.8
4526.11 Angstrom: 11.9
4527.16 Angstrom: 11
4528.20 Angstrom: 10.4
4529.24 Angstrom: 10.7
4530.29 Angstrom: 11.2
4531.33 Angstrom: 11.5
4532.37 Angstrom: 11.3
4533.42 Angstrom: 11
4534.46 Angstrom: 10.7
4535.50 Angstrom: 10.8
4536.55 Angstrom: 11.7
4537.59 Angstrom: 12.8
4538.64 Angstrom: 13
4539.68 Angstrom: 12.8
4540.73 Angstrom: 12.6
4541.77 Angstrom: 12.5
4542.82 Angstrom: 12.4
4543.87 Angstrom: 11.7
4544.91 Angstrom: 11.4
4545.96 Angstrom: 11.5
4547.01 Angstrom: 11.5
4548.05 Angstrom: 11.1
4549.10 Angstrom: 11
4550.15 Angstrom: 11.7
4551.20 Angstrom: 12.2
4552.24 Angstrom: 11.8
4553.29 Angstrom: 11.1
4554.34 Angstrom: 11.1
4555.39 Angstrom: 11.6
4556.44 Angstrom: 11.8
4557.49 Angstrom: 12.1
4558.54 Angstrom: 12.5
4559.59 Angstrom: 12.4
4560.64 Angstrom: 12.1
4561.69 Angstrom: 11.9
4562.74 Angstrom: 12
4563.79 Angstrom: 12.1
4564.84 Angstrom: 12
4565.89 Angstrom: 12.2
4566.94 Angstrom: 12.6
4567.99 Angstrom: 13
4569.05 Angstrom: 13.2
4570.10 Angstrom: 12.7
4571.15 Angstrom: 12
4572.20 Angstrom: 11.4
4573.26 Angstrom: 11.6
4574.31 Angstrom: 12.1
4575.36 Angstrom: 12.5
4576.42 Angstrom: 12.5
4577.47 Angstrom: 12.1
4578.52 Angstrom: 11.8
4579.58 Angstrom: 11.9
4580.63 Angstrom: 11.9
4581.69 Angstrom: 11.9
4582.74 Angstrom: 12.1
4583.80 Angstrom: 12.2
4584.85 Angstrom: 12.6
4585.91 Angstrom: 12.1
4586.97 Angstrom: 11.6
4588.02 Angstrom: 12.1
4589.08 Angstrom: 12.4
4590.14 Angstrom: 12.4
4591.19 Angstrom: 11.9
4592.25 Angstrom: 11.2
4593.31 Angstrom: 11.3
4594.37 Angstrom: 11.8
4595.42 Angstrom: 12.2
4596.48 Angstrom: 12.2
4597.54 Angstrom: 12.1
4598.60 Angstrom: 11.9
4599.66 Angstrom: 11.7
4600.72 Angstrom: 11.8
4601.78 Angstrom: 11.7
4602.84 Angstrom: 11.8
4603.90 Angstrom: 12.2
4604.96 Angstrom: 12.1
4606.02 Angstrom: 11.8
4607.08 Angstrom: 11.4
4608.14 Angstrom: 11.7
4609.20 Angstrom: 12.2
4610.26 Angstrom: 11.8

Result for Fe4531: 2.3 Angstrom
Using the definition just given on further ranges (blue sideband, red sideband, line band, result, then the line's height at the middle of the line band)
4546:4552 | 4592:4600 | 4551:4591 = -1.5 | 11.7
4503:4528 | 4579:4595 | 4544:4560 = 0.5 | 12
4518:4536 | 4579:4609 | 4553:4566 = -0.3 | 11.7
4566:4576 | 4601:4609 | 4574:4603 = 0.2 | 12.1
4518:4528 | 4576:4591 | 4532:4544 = -0.1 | 11.8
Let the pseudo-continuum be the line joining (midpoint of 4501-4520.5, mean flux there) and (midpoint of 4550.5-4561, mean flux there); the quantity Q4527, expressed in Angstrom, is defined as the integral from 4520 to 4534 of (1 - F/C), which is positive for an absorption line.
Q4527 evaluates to 0.7 Angstrom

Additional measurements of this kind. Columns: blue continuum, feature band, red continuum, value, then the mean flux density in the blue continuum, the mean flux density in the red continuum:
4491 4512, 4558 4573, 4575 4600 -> -0.29 Angstrom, 12.1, 12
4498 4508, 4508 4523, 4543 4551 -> -0.15 Angstrom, 12.2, 11.5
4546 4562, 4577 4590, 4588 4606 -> -0.23 Angstrom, 11.7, 11.9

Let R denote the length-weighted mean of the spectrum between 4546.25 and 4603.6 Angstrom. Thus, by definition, 12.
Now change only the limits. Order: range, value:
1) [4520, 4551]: 11.7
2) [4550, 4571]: 12.1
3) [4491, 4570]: 11.9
